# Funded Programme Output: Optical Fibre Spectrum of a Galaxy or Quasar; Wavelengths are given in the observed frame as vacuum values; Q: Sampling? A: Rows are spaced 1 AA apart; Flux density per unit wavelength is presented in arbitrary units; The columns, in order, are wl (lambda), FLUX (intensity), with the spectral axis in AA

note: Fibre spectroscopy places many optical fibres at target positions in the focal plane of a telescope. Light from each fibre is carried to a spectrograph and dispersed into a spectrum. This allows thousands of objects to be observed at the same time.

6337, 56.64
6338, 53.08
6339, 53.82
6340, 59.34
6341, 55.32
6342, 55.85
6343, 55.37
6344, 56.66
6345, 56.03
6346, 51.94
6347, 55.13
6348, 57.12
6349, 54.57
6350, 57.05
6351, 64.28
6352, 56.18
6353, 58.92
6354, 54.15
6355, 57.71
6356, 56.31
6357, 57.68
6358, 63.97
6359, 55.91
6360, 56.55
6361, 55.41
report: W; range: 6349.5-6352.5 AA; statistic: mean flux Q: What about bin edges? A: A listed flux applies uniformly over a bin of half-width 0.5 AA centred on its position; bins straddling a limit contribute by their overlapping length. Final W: 59.2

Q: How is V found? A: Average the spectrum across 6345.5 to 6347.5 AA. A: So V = 53.5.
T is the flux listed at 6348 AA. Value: 57.12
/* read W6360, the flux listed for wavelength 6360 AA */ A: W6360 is 56.55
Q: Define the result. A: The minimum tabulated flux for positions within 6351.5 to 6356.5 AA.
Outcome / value 54.15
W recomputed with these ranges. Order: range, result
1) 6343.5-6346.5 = 54.9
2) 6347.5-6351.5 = 58.3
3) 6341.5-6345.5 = 56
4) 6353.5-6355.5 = 55.9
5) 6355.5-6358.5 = 59.3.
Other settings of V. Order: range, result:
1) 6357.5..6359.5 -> 59.9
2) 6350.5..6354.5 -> 58.4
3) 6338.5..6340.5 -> 56.6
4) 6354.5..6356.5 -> 57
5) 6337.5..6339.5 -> 53.5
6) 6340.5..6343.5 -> 55.5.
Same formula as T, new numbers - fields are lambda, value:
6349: 54.57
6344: 56.66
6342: 55.85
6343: 55.37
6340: 59.34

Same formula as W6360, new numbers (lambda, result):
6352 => 56.18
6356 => 56.31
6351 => 64.28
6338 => 53.08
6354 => 54.15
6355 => 57.71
